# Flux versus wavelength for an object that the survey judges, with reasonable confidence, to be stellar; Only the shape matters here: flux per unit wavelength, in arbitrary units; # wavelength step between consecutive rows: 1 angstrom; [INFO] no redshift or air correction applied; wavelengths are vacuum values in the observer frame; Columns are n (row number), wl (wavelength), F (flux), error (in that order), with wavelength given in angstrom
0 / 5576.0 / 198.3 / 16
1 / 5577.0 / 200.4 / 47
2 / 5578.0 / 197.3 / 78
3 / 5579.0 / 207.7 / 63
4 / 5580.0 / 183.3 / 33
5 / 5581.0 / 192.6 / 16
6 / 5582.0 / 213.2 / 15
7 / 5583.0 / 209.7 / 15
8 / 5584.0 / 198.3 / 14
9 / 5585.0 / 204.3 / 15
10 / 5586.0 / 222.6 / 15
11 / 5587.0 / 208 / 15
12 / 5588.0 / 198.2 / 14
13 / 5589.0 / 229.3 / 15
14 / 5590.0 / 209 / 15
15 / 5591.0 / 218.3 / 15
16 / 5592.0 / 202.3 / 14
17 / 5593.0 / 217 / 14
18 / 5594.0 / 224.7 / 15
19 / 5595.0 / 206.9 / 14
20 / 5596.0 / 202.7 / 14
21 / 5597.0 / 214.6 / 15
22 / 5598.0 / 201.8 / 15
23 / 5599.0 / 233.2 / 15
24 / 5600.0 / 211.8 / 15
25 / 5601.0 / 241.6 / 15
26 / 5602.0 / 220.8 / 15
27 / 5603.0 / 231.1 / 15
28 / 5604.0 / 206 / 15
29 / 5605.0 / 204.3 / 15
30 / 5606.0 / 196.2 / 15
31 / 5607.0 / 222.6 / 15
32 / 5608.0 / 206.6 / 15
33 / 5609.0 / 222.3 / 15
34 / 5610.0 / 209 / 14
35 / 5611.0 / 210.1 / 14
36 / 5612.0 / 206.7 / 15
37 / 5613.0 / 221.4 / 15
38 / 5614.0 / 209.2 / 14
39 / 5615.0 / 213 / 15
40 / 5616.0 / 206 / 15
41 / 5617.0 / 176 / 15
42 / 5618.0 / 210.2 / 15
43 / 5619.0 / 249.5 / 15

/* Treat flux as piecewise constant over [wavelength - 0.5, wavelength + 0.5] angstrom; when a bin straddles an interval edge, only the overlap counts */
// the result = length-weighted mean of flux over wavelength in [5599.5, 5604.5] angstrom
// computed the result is 222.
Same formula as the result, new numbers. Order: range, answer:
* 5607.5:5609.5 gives 214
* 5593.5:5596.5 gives 211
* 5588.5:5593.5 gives 215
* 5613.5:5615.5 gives 211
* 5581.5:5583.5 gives 211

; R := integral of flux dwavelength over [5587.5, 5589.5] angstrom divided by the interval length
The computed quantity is 214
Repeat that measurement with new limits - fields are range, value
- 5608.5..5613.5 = 214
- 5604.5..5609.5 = 210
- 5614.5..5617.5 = 198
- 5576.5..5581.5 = 196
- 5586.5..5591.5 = 213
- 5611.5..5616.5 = 211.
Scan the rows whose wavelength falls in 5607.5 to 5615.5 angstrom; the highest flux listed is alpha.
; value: 222.3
